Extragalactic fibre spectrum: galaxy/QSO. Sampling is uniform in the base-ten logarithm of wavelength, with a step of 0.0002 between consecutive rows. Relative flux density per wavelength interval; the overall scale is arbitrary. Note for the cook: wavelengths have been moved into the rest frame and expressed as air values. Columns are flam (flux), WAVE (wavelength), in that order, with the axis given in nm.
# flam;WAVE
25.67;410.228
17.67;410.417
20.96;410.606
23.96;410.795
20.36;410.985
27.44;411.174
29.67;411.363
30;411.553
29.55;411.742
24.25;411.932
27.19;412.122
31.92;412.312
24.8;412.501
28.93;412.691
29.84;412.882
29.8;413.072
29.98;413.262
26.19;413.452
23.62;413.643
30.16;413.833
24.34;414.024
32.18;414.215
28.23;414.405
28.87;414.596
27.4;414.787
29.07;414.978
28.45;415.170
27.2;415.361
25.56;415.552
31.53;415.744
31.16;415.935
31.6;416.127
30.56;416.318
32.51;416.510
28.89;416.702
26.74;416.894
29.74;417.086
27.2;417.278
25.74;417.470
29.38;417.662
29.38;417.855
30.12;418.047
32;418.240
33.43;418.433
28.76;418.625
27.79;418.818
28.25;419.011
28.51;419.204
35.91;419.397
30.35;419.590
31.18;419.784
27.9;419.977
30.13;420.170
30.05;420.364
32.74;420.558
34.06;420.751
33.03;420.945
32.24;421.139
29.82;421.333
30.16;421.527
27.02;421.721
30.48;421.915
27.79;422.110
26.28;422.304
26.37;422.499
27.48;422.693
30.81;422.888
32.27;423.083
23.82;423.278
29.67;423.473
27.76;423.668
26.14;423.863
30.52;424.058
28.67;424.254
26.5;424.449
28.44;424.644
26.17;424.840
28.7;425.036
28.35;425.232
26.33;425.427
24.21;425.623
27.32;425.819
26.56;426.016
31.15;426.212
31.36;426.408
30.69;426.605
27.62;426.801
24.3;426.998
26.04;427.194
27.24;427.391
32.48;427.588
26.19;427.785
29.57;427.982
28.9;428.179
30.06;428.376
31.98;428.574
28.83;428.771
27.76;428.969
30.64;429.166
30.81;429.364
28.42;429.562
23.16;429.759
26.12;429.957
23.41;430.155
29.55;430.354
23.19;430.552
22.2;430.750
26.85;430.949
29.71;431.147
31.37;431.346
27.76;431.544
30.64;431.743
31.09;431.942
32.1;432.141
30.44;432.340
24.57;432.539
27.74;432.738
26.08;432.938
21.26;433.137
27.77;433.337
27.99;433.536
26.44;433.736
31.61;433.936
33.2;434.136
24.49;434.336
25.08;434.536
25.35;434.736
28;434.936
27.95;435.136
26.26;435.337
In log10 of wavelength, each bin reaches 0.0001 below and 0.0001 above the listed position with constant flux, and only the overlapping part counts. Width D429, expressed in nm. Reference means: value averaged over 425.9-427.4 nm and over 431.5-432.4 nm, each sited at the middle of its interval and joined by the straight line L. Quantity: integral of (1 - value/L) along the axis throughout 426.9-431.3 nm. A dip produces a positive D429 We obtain 0.239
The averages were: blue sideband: 28.2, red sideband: 30.6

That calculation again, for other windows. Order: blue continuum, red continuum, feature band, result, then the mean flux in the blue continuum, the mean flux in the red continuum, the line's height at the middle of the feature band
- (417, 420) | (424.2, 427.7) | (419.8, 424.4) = -0.08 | 29.8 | 27.9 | 28.9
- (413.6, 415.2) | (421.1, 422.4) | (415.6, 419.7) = -0.20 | 28.2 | 29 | 28.5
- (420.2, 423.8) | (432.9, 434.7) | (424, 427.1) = 0.10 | 29.5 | 27.1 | 28.8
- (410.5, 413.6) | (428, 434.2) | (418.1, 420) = -0.21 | 27.1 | 28.1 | 27.5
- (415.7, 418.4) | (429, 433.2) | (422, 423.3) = 0.04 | 29.8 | 27.5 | 28.9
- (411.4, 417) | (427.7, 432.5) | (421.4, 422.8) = 0.02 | 28.7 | 28.3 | 28.5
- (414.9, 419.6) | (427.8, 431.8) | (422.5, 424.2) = 0.02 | 29.6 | 28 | 28.8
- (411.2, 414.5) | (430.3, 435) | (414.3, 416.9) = -0.10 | 28.3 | 27.7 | 28.2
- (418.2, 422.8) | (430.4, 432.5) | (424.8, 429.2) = 0.11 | 30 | 28.5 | 29.1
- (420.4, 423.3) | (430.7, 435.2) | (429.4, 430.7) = 0.12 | 29.8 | 27.9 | 28.4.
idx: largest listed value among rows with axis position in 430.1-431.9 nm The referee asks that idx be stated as 31.37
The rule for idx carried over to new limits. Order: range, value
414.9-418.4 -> 32.51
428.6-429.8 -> 30.81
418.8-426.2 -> 35.91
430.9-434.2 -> 33.2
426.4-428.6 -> 32.48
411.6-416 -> 32.18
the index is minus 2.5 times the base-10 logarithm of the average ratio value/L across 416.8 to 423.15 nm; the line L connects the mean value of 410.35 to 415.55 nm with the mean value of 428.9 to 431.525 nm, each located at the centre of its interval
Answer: -0.10 mag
